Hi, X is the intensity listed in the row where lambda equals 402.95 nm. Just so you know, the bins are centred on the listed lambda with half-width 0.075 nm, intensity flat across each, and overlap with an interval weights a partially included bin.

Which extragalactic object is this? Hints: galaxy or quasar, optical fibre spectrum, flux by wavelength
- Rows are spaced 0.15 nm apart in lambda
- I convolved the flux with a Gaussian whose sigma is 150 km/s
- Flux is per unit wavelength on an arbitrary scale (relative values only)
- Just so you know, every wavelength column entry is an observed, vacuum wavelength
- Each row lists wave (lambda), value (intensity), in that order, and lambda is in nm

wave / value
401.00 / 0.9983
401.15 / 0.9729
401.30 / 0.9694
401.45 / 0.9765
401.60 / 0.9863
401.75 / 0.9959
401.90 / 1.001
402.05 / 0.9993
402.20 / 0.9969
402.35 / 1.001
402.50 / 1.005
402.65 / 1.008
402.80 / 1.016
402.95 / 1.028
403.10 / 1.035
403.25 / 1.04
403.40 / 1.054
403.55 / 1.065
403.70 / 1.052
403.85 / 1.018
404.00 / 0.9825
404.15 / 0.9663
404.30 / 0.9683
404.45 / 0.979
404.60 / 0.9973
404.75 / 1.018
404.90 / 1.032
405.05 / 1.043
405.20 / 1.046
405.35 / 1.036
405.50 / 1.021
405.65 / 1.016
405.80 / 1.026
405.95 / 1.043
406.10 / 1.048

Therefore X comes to 1.028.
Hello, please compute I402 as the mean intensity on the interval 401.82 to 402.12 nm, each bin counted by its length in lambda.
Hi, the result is 1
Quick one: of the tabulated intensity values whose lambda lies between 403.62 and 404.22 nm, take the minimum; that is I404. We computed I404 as 0.9663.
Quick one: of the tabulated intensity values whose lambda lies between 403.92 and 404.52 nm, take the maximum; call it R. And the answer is 0.9825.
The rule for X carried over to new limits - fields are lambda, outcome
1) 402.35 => 1.001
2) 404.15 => 0.9663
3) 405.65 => 1.016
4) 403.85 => 1.018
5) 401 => 0.9983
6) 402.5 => 1.005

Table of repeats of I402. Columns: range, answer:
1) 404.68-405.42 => 1.04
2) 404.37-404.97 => 1.01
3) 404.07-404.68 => 0.978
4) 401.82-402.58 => 1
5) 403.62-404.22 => 1.01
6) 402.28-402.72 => 1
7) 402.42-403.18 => 1.02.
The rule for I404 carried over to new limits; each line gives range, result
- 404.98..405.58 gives 1.021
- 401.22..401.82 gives 0.9694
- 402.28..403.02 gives 1.001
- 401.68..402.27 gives 0.9959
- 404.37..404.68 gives 0.979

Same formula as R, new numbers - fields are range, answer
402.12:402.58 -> 1.005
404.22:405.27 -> 1.046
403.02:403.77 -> 1.065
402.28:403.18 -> 1.035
